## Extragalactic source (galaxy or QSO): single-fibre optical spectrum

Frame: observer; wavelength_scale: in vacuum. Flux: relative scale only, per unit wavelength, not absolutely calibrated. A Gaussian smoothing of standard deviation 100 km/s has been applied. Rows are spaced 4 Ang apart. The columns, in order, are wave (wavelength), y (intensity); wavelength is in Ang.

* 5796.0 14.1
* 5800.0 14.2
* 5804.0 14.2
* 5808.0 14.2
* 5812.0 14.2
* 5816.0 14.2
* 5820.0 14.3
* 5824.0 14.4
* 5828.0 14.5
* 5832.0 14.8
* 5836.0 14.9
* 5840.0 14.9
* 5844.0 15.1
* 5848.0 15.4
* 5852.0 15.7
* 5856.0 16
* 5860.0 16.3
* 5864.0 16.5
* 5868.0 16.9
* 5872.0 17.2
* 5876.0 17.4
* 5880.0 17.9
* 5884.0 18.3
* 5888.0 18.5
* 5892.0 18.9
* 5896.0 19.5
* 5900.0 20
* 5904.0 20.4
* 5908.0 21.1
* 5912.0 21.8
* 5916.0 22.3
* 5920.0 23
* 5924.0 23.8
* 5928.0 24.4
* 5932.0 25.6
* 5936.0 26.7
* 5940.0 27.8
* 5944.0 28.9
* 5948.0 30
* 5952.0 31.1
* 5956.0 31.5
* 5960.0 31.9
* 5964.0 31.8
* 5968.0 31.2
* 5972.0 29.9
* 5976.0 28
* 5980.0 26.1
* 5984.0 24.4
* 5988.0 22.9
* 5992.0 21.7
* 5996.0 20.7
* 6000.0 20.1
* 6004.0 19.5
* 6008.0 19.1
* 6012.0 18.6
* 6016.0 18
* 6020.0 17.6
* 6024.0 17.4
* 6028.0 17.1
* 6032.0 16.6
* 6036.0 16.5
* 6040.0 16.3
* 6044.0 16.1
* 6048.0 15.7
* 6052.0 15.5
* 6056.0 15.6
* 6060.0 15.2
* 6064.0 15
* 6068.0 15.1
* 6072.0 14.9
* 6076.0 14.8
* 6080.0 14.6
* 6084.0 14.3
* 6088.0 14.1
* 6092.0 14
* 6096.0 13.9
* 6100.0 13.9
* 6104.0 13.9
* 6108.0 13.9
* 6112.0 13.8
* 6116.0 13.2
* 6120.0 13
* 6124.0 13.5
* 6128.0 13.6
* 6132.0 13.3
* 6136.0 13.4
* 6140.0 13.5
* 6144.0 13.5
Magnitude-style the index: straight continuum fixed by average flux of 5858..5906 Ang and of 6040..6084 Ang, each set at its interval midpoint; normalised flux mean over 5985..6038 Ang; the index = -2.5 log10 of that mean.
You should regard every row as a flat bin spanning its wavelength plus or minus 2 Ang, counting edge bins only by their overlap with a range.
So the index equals -0.181 mag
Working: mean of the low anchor 18.1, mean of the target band 19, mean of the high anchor 15.3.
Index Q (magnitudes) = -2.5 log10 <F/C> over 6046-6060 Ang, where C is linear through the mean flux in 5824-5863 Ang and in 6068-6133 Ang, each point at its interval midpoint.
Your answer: -0.10 mag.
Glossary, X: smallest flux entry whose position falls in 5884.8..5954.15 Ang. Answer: 18.5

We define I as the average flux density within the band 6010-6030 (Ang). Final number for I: 17.7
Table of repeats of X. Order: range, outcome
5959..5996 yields 20.7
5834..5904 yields 14.9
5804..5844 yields 14.2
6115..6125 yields 13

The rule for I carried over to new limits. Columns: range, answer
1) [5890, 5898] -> 19.2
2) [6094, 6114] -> 13.9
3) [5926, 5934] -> 25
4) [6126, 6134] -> 13.4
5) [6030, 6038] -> 16.6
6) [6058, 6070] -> 15.1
